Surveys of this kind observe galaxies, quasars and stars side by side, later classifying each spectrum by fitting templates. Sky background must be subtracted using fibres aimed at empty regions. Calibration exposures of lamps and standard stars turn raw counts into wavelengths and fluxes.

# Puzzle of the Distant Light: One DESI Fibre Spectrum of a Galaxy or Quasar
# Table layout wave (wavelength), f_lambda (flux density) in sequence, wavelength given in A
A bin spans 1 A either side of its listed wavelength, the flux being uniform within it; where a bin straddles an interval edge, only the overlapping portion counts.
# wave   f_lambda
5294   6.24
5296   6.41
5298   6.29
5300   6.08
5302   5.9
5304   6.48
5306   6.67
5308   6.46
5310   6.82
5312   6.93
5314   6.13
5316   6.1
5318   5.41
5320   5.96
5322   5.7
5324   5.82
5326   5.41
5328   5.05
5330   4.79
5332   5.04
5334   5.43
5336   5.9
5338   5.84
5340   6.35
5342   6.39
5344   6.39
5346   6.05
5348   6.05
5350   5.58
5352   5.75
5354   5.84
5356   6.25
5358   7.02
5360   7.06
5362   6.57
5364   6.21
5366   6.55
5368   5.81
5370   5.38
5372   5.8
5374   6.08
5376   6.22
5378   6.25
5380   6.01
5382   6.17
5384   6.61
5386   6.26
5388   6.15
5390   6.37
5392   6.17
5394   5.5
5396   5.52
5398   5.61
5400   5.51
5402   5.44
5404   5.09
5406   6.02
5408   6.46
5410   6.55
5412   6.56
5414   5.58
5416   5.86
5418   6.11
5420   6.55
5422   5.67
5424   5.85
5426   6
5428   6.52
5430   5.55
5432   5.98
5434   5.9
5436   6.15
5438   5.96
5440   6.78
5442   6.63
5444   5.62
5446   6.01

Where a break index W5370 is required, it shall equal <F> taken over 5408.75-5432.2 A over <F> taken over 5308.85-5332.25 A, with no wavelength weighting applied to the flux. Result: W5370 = 1.0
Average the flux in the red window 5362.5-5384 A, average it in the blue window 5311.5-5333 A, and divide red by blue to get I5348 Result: 1.1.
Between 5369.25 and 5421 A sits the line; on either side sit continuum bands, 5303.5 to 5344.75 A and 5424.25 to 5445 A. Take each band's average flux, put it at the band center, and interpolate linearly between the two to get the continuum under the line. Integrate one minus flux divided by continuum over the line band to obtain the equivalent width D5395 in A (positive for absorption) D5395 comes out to 0.4 A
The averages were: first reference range 5.95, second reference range 6.1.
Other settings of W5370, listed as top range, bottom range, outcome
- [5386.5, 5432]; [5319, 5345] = 1.04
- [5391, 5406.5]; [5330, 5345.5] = 0.96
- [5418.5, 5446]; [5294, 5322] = 0.97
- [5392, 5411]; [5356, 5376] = 0.92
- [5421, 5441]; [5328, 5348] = 1.05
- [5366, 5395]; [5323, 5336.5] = 1.14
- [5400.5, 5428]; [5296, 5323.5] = 0.96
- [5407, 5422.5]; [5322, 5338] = 1.14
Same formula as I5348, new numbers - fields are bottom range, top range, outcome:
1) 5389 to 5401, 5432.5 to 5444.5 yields 1.07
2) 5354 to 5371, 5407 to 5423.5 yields 0.97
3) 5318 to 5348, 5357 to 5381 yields 1.09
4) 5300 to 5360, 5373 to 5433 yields 1.00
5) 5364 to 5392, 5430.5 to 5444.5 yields 1.00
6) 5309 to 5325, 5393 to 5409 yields 0.92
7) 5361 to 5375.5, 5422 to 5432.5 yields 0.98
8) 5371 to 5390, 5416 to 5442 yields 0.99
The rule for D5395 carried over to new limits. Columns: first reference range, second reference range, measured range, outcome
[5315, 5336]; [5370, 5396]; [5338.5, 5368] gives -2.50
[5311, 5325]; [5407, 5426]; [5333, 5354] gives 0.25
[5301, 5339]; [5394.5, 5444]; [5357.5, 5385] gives -1.48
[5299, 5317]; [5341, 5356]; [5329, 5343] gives 1.04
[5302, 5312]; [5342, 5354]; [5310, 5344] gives 2.54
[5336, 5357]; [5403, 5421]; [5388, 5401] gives 0.57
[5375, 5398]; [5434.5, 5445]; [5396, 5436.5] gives 1.47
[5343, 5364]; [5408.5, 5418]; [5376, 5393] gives -0.13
